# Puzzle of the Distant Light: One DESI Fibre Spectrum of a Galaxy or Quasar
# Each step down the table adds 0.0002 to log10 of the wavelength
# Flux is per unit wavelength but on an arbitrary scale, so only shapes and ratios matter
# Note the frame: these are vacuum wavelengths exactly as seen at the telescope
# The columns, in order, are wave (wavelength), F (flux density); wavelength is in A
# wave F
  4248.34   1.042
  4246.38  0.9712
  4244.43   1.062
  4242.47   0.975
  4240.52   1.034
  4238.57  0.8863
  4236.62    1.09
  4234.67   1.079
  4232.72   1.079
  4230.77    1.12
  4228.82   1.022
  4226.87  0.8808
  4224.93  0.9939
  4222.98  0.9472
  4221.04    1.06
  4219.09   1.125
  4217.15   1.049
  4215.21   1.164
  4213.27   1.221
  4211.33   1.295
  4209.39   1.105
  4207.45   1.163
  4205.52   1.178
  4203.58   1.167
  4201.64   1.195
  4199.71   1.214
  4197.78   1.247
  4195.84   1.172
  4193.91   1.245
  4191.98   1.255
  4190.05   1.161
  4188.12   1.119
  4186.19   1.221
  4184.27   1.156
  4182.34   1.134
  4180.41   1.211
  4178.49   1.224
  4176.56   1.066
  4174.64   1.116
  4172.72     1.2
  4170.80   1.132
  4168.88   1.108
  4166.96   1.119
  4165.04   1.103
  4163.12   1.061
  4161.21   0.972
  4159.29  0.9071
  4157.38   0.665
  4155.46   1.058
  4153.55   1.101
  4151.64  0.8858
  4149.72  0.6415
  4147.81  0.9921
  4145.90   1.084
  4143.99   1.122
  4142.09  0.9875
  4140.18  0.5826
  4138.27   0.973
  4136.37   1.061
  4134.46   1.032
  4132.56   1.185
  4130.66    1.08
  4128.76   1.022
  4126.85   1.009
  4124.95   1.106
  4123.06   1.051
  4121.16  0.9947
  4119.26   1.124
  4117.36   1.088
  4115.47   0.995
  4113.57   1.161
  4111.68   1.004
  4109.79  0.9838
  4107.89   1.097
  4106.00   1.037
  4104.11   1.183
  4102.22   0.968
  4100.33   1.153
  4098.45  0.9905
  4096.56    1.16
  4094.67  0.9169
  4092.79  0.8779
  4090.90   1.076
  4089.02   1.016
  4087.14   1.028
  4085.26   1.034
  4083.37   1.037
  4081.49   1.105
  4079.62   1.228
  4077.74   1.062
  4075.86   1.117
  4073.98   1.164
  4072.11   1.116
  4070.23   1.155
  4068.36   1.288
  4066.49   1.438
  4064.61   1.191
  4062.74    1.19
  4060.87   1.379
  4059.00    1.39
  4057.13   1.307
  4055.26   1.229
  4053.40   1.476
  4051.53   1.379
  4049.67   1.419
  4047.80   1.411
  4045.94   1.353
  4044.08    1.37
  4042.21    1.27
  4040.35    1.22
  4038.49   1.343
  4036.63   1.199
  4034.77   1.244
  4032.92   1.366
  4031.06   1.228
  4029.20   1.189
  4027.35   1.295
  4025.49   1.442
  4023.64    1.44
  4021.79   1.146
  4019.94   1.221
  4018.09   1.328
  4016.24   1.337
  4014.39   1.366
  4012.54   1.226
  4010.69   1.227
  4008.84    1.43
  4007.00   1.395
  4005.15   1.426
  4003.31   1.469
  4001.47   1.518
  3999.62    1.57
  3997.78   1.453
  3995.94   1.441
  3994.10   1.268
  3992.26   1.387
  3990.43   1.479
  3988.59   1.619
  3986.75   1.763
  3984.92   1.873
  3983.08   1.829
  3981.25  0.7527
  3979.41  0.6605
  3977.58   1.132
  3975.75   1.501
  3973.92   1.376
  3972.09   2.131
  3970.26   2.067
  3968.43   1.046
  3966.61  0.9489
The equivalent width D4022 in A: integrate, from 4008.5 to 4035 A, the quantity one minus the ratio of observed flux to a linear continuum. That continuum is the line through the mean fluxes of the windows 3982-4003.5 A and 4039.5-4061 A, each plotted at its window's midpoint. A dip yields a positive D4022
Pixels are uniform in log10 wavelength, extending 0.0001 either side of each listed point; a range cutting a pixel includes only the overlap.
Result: 2.8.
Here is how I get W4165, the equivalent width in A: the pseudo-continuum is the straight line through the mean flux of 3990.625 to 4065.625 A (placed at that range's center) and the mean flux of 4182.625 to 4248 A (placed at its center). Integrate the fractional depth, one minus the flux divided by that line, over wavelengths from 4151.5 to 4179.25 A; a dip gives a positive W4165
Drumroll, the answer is 2.82 A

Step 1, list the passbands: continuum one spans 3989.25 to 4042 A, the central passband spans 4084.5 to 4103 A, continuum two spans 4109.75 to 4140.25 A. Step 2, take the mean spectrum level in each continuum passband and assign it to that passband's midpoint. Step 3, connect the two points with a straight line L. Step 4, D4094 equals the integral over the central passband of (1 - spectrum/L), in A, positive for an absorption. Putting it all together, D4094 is 1.7 A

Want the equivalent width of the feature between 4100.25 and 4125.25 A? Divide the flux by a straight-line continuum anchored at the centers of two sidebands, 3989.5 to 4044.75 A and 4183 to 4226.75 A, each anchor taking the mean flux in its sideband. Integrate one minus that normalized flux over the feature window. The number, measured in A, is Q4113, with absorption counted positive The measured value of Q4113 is 3.6 A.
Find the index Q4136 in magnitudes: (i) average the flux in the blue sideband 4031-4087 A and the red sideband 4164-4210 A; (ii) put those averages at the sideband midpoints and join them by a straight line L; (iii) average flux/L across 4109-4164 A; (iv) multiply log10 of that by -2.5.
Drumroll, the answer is 0.20 mag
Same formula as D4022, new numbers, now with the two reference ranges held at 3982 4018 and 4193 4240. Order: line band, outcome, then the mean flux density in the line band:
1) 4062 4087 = 3.5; 1.16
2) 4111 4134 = 3.6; 1.07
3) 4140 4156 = 3.5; 0.954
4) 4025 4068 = 2.3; 1.32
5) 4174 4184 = 0.2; 1.15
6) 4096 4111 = 2.7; 1.07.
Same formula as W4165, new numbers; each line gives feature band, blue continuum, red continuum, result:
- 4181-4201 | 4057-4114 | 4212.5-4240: -2.3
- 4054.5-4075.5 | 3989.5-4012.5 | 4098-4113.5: -1.0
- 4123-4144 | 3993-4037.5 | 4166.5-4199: 3.6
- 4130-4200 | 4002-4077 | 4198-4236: 5.8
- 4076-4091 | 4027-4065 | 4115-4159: 1.3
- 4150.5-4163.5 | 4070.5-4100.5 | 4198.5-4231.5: 1.8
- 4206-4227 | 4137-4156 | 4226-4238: -1.6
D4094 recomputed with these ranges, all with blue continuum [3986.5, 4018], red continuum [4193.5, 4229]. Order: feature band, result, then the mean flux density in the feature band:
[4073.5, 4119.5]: 8.1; 1.06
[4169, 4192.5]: 0.2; 1.16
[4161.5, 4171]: 0.8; 1.09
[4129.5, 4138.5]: 1.2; 1.07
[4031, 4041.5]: 0.8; 1.27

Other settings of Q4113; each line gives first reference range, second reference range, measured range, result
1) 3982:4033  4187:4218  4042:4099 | 6.1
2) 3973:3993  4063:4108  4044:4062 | -2.6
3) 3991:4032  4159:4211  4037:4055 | -0.5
